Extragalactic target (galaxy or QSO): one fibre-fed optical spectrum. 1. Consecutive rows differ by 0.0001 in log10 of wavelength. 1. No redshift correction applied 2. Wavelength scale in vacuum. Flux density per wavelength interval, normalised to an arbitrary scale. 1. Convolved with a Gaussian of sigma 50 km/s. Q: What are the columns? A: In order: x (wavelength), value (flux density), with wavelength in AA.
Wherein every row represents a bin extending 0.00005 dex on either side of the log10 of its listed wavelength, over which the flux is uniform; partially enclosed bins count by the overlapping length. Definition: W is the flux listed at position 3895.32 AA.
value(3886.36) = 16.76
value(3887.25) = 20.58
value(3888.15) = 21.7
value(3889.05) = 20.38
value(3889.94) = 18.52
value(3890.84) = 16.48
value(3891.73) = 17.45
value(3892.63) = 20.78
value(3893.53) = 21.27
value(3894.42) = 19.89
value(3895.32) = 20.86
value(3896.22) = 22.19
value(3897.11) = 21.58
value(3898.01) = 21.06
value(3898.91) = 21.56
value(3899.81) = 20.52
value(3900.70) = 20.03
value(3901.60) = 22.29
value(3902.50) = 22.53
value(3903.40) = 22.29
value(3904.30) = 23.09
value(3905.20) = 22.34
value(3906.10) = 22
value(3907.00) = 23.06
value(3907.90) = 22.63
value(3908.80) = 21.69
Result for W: 20.86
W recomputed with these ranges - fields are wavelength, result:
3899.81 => 20.52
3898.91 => 21.56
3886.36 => 16.76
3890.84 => 16.48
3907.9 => 22.63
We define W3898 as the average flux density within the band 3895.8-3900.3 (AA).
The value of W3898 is 21.4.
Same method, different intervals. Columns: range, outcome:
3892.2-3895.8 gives 20.7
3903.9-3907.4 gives 22.6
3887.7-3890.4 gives 20.1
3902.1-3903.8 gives 22.4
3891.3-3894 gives 19.8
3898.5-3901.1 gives 20.8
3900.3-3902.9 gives 21.6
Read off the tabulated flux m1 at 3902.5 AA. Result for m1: 22.53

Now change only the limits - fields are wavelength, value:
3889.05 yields 20.38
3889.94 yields 18.52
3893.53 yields 21.27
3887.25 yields 20.58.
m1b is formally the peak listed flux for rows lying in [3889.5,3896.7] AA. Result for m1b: 22.19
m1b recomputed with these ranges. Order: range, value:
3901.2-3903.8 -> 22.53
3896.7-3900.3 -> 21.58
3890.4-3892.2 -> 17.45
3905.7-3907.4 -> 23.06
